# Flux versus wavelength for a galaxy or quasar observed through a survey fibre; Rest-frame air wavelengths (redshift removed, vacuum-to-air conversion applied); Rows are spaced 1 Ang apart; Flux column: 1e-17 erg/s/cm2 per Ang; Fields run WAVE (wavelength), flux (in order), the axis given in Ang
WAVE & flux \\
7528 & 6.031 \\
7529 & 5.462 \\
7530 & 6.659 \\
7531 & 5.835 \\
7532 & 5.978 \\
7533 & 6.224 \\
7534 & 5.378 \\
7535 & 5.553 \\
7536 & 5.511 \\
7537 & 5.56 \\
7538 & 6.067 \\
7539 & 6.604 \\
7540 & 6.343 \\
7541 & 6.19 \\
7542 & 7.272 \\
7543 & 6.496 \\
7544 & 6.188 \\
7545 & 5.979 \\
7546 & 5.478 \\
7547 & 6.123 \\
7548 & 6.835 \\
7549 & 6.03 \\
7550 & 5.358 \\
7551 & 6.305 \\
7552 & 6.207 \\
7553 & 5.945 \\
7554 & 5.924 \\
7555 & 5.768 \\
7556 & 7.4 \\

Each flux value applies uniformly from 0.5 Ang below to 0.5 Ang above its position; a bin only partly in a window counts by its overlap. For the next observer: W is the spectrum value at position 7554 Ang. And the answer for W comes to 5.924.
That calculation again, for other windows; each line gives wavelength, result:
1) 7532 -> 5.978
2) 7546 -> 5.478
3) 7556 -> 7.4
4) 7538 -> 6.067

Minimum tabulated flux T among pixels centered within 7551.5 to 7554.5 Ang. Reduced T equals 5.924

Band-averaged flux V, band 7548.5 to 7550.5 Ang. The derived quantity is 5.69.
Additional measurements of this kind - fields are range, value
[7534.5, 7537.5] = 5.54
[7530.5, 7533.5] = 6.01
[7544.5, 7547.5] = 5.86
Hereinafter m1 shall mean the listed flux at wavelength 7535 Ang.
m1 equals 5.553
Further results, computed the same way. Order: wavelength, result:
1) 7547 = 6.123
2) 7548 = 6.835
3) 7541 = 6.19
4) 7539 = 6.604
